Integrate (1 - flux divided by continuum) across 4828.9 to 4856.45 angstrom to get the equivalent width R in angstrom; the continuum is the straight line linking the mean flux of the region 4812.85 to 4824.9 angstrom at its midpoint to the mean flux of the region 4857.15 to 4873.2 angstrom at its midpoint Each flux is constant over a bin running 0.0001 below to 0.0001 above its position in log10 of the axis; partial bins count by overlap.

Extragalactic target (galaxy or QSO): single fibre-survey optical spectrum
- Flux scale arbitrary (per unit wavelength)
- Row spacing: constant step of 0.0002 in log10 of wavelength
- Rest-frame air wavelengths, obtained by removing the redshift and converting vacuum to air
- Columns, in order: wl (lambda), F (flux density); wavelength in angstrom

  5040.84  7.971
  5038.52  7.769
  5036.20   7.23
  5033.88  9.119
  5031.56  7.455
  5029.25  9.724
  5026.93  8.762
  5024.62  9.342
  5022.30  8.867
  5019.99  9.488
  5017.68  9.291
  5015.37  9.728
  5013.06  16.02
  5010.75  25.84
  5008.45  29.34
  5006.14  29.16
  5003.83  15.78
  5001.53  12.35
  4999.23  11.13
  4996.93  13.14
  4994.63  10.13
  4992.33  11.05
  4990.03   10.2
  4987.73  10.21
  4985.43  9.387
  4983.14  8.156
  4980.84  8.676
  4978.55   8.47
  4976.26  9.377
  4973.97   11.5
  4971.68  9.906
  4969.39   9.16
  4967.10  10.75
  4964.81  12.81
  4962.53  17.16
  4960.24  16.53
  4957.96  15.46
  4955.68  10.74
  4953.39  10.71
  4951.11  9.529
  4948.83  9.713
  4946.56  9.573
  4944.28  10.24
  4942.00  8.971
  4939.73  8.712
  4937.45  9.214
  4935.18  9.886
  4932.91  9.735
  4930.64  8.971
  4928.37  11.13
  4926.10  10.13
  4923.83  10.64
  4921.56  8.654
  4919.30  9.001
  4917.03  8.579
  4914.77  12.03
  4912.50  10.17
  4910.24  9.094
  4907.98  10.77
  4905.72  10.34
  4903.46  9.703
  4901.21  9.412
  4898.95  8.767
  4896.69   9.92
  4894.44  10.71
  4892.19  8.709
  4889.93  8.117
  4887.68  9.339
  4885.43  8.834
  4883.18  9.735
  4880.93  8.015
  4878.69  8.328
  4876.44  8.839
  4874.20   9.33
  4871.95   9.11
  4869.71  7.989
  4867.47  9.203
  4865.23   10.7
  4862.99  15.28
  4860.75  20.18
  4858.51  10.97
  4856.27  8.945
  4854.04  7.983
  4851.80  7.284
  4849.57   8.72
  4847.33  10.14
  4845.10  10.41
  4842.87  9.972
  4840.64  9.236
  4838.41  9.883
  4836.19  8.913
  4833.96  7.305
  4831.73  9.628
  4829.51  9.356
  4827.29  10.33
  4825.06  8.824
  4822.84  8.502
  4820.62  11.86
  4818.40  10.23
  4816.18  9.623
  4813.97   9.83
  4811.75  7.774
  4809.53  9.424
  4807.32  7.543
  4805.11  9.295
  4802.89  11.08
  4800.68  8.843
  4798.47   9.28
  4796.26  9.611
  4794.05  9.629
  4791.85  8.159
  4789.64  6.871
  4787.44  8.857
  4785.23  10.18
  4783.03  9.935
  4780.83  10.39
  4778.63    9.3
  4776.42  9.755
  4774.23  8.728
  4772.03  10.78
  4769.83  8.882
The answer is 4.6 angstrom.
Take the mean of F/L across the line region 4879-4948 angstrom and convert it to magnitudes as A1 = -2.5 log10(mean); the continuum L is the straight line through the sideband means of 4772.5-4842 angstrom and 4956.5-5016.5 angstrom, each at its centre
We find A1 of 0.23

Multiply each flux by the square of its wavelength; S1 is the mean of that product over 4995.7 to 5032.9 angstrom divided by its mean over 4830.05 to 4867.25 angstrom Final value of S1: 1.46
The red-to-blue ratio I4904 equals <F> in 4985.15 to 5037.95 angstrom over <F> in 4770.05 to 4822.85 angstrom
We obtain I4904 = 1.35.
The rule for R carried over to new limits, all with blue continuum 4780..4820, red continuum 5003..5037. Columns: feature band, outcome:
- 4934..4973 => 4.0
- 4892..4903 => 1.6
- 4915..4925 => 1.9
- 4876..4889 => 2.5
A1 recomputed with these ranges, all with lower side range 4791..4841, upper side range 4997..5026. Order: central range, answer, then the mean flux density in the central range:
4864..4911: 0.23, 9.3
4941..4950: 0.35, 9.64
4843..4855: 0.15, 9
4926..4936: 0.28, 9.96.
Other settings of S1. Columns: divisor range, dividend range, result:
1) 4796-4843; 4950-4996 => 1.25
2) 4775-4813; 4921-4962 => 1.23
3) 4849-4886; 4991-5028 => 1.52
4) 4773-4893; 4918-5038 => 1.28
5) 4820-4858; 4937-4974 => 1.28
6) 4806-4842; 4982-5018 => 1.69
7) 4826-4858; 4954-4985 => 1.30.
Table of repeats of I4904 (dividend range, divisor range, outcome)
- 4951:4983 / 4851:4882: 1.12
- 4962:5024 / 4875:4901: 1.41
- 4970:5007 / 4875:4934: 1.22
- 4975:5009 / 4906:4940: 1.31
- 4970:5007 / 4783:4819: 1.27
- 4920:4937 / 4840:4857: 1.08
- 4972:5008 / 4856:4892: 1.20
